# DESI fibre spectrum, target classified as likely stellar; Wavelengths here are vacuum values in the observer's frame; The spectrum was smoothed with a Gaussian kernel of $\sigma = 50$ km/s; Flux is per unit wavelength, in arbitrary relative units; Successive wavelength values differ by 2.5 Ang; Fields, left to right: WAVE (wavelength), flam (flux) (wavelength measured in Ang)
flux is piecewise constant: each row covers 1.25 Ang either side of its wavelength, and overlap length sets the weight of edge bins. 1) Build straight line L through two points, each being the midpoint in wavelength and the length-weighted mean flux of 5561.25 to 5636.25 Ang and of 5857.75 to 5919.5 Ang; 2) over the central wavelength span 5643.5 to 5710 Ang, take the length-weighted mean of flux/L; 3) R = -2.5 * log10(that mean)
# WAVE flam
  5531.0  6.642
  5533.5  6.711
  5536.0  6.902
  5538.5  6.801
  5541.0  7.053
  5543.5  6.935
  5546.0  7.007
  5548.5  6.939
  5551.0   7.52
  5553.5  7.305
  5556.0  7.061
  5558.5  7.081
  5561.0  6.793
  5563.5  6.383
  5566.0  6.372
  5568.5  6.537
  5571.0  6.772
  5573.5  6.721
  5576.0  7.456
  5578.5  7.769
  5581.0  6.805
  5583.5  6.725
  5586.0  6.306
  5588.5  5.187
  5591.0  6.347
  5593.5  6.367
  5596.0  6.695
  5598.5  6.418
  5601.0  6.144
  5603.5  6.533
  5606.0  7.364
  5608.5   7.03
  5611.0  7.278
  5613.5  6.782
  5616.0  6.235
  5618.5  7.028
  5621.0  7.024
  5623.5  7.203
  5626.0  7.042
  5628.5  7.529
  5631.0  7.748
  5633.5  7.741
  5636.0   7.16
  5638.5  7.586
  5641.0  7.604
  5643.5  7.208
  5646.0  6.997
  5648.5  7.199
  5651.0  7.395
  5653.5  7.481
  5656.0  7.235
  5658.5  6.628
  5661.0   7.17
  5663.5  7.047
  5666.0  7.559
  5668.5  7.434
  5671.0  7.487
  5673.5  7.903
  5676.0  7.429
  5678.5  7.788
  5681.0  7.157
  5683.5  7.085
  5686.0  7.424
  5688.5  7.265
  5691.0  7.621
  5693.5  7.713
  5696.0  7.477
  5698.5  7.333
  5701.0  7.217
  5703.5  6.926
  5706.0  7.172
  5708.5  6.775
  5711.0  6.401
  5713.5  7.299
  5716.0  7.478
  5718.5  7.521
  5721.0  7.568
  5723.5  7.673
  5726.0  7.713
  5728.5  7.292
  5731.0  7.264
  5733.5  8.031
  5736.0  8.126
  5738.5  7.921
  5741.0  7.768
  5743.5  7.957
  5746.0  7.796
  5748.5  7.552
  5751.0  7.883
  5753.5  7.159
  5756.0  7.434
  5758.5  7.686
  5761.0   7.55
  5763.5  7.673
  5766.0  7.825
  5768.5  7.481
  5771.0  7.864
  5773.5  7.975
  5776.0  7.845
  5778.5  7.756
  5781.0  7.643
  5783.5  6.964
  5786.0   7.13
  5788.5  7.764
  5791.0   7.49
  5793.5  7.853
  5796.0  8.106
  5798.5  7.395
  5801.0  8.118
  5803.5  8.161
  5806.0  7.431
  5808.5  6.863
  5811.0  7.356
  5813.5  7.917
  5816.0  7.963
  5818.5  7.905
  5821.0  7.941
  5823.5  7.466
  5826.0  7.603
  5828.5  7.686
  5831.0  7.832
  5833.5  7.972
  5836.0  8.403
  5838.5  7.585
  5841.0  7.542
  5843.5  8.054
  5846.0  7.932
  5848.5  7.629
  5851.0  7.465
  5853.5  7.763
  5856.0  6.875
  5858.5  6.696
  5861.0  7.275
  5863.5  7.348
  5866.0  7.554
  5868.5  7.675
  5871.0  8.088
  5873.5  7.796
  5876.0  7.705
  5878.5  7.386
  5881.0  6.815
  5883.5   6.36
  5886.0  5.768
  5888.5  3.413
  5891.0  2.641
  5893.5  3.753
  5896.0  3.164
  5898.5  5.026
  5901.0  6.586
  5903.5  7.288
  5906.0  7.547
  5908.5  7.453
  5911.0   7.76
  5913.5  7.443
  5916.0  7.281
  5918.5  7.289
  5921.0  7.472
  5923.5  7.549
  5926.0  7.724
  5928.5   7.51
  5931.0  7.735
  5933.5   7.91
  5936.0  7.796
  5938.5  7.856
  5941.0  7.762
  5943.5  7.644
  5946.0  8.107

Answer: -0.09 mag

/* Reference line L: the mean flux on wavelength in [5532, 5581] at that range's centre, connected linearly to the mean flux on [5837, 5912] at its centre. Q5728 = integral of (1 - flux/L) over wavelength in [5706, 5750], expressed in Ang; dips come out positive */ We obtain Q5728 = -4.5 Ang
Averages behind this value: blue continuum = 6.95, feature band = 7.53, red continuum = 6.73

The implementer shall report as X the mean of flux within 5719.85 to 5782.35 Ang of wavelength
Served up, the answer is 7.7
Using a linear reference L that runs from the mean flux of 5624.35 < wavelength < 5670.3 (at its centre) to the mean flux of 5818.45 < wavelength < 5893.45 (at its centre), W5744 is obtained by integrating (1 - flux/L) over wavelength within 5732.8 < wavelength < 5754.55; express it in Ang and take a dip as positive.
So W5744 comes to -1.69 Ang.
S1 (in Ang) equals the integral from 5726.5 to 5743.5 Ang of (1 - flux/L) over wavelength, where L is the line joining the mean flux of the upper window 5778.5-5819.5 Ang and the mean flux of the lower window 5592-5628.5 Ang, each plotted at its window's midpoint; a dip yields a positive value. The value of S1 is -0.91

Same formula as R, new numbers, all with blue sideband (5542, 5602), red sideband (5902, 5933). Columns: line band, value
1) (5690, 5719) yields -0.03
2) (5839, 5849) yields -0.06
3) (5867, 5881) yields -0.03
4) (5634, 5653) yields -0.07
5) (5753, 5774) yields -0.07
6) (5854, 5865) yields 0.04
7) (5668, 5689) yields -0.07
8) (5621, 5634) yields -0.08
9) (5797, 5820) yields -0.06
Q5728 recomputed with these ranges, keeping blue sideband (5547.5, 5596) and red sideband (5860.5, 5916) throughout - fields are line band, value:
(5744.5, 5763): -2.8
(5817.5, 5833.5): -3.0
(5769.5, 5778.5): -1.8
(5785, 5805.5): -3.8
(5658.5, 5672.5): -1.3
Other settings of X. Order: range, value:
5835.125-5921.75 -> 6.84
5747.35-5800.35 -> 7.63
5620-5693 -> 7.35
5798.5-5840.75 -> 7.75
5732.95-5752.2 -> 7.87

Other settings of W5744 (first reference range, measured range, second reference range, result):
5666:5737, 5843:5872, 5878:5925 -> -4.7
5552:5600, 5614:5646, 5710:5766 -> -1.1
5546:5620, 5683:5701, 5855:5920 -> -2.0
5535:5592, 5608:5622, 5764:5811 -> 0.2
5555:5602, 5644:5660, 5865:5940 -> -1.2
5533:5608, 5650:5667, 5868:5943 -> -1.1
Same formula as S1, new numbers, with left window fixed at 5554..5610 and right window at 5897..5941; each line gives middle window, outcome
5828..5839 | -1.1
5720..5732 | -0.9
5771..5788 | -1.2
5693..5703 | -0.7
